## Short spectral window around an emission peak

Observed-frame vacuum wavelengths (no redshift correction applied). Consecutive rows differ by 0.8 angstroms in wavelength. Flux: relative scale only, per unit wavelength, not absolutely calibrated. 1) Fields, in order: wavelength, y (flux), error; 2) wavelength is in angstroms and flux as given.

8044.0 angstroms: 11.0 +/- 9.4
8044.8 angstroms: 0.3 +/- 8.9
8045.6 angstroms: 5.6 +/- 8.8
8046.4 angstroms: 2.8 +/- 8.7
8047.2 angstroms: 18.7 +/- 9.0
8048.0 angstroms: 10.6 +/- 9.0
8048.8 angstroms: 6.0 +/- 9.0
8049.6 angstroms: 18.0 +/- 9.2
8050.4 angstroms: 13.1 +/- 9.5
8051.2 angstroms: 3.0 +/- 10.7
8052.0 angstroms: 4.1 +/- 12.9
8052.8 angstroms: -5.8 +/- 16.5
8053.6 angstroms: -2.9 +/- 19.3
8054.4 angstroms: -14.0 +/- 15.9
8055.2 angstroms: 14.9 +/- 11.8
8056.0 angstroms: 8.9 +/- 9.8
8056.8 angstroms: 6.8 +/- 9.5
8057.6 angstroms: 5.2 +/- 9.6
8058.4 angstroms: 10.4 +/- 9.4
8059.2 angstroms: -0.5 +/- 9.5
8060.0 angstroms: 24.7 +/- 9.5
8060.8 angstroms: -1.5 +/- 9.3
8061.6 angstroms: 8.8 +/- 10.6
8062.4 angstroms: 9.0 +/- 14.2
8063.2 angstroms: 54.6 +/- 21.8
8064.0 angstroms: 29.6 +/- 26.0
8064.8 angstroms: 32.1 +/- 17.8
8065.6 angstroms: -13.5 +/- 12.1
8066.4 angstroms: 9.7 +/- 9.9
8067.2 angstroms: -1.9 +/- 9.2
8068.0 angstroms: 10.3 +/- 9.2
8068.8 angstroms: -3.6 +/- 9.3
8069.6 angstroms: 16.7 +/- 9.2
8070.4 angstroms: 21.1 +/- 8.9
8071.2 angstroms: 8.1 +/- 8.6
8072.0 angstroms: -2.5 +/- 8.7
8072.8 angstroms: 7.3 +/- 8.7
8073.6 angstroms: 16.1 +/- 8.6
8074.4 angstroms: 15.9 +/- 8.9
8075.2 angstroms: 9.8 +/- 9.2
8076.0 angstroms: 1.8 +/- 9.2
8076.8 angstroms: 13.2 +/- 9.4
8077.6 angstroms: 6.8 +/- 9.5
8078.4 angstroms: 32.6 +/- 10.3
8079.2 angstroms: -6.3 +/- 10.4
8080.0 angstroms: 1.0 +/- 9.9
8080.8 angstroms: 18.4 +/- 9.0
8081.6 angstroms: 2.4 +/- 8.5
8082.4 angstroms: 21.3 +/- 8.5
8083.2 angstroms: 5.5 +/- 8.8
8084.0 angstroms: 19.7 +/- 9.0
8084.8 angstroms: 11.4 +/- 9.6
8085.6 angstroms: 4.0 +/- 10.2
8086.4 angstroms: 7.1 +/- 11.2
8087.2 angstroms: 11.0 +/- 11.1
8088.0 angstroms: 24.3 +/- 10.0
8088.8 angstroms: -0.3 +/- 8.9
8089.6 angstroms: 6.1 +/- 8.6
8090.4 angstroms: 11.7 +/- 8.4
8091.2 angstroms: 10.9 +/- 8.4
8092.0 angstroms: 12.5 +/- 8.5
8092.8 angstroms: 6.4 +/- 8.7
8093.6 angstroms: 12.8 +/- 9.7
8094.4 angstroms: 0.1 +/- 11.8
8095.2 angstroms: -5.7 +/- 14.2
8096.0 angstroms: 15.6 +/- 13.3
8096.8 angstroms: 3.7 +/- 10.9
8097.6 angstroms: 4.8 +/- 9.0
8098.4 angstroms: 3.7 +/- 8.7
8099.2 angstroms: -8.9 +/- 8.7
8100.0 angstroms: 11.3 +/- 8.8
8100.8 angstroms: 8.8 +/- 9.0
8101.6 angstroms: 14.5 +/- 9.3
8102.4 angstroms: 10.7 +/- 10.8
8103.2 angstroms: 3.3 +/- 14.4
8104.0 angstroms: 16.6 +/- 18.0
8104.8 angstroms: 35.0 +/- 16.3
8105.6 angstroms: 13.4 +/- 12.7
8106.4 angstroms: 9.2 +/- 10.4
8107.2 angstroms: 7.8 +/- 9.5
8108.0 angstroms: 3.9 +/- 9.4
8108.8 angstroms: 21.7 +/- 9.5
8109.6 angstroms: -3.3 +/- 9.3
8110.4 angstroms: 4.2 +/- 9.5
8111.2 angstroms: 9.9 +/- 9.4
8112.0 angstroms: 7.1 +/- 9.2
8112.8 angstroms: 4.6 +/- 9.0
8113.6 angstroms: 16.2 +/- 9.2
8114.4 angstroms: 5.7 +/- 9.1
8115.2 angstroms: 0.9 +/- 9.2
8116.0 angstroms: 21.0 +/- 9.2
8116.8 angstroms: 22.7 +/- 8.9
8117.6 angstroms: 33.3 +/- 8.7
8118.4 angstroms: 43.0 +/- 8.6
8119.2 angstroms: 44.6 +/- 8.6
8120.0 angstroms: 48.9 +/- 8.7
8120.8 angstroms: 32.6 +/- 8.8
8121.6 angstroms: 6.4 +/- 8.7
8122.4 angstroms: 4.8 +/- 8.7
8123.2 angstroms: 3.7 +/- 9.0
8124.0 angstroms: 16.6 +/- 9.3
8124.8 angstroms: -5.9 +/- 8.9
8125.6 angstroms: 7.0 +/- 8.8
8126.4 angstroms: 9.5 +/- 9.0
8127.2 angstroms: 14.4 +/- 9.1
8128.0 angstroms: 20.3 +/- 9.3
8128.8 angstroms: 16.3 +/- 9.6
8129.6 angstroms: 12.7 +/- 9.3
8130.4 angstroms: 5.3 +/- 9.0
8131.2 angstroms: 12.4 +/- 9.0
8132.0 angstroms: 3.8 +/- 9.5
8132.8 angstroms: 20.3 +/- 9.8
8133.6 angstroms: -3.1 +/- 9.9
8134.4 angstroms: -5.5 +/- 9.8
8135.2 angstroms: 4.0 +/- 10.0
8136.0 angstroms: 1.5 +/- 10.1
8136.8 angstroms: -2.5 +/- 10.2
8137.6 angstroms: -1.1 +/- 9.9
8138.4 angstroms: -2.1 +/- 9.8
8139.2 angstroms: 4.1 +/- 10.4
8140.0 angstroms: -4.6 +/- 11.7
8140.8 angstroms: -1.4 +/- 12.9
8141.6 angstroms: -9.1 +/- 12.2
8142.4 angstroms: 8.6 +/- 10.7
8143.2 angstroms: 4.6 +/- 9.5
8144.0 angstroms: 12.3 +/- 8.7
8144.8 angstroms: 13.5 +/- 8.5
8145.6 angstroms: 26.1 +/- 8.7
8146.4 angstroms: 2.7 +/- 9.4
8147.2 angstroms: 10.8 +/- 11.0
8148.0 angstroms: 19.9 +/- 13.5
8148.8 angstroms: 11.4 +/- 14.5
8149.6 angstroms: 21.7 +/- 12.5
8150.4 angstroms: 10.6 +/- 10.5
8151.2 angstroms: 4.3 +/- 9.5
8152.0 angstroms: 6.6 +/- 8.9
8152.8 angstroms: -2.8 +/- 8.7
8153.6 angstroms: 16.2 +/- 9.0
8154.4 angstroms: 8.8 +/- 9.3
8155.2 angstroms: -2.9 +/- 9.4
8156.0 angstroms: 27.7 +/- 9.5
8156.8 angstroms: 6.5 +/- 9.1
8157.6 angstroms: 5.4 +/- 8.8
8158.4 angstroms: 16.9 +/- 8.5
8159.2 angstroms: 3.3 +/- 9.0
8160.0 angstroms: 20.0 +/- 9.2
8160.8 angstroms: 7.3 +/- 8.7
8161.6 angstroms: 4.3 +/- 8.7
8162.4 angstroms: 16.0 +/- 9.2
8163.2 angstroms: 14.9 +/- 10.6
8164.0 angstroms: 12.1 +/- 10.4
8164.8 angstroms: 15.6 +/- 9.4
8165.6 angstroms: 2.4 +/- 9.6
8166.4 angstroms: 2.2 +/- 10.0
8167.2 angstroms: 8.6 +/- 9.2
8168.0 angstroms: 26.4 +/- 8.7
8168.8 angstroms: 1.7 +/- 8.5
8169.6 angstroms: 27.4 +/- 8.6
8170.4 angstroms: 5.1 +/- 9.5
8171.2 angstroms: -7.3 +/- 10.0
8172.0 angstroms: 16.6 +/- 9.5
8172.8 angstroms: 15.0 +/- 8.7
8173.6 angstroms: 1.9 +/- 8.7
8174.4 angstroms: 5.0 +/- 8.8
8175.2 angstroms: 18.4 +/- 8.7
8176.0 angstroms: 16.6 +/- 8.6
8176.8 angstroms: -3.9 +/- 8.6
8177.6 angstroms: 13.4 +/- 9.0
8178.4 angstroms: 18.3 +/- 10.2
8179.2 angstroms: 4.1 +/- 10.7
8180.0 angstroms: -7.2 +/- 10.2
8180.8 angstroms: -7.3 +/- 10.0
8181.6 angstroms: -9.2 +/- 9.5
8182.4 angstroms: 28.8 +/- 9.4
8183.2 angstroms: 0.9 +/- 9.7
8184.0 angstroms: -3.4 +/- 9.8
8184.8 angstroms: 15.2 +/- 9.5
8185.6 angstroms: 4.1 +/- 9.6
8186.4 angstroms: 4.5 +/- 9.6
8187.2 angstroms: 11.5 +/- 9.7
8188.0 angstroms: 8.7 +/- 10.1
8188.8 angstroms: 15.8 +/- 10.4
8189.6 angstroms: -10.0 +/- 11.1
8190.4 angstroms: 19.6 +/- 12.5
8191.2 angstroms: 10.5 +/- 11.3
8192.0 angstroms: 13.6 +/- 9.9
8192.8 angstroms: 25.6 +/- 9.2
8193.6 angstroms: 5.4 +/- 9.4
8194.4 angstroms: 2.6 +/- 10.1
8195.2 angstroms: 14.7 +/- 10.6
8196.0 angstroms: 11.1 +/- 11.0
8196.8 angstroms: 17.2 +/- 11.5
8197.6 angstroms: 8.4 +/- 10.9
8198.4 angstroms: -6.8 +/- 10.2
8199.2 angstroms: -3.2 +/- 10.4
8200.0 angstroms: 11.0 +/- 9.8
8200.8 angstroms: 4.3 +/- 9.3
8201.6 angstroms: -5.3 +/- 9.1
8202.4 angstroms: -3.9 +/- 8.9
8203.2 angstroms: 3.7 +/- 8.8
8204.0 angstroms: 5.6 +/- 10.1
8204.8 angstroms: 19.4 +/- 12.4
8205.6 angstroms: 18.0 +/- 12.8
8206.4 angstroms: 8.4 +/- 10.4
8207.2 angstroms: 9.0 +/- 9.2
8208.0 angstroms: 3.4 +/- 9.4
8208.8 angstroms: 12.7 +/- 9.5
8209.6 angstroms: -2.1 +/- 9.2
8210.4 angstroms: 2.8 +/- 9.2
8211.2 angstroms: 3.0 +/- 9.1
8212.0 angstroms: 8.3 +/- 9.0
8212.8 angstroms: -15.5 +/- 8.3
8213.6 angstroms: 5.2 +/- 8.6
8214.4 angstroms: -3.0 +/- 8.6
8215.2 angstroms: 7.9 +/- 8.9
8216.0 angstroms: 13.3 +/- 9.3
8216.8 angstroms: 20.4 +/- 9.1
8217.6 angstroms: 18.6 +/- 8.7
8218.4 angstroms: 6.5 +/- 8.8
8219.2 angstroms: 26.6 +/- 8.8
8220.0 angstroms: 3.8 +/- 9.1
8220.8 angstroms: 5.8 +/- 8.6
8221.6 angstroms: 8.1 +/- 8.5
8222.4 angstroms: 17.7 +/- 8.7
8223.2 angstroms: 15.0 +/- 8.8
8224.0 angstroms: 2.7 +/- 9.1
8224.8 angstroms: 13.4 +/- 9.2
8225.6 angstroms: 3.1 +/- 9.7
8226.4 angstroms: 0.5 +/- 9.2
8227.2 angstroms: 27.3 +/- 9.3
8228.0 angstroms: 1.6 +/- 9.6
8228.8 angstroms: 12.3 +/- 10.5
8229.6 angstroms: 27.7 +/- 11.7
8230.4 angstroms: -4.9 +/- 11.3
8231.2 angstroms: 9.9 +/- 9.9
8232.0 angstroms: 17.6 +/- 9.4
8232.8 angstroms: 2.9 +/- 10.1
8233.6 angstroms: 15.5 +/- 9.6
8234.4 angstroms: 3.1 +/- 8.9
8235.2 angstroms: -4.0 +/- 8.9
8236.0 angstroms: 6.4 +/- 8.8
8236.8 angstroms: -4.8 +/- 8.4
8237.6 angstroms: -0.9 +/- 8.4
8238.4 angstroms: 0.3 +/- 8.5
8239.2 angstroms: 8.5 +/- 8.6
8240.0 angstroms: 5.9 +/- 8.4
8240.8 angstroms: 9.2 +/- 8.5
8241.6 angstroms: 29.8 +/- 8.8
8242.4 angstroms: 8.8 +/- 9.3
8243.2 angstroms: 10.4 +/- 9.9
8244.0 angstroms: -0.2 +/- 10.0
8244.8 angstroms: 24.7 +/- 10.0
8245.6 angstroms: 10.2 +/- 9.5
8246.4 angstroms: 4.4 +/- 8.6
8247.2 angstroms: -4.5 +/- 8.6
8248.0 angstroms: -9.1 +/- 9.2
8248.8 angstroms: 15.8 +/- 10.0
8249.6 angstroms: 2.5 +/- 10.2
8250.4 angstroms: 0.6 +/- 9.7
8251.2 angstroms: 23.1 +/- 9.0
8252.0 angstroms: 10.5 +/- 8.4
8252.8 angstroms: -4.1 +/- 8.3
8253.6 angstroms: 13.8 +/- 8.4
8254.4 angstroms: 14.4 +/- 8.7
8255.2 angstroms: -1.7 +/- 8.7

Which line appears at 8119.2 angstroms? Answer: [O III] 5007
